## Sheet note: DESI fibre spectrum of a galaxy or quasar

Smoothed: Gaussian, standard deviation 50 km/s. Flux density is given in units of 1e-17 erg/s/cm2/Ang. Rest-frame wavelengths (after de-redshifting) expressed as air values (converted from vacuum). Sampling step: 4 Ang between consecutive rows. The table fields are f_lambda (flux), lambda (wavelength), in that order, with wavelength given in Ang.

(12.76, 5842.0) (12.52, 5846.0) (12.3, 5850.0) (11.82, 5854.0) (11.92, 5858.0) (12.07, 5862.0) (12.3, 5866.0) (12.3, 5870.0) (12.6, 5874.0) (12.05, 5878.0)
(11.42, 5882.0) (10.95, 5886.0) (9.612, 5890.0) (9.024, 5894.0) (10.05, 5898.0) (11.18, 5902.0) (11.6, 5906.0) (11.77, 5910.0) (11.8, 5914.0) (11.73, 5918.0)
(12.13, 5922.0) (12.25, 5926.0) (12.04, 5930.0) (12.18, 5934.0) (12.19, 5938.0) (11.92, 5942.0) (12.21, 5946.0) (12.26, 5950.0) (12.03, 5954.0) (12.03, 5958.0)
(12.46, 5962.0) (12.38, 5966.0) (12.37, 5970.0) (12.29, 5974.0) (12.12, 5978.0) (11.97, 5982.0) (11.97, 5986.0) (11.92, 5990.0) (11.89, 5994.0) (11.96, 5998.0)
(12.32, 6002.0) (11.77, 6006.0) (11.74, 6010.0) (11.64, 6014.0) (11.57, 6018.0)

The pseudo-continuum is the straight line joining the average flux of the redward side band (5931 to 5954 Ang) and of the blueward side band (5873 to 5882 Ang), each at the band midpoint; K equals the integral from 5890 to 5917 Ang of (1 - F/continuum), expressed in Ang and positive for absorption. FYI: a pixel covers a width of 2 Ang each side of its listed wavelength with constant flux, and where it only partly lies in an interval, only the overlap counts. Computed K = 2.8 Ang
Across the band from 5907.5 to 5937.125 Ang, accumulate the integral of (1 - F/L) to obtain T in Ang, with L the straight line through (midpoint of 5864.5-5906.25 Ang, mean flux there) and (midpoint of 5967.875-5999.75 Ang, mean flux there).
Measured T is -1.3 Ang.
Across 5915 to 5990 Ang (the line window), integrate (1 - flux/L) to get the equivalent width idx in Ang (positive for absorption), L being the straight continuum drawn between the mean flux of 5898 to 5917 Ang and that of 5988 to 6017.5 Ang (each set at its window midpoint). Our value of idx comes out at -3.1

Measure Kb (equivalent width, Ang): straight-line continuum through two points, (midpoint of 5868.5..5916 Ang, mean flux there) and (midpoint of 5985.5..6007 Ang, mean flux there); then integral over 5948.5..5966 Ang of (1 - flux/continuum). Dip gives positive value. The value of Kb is -0.80 Ang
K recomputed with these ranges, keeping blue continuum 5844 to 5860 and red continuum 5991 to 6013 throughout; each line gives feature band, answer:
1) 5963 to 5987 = -0.5 Ang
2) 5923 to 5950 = -0.3 Ang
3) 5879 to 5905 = 3.4 Ang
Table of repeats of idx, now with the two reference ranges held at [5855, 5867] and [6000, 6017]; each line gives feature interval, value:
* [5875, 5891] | 1.1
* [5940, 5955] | -0.2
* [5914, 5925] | 0.0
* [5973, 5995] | -0.3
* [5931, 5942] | -0.2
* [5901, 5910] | 0.4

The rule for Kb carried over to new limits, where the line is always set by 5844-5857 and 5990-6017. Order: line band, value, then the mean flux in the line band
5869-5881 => -0.10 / 12.2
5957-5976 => -0.58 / 12.3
